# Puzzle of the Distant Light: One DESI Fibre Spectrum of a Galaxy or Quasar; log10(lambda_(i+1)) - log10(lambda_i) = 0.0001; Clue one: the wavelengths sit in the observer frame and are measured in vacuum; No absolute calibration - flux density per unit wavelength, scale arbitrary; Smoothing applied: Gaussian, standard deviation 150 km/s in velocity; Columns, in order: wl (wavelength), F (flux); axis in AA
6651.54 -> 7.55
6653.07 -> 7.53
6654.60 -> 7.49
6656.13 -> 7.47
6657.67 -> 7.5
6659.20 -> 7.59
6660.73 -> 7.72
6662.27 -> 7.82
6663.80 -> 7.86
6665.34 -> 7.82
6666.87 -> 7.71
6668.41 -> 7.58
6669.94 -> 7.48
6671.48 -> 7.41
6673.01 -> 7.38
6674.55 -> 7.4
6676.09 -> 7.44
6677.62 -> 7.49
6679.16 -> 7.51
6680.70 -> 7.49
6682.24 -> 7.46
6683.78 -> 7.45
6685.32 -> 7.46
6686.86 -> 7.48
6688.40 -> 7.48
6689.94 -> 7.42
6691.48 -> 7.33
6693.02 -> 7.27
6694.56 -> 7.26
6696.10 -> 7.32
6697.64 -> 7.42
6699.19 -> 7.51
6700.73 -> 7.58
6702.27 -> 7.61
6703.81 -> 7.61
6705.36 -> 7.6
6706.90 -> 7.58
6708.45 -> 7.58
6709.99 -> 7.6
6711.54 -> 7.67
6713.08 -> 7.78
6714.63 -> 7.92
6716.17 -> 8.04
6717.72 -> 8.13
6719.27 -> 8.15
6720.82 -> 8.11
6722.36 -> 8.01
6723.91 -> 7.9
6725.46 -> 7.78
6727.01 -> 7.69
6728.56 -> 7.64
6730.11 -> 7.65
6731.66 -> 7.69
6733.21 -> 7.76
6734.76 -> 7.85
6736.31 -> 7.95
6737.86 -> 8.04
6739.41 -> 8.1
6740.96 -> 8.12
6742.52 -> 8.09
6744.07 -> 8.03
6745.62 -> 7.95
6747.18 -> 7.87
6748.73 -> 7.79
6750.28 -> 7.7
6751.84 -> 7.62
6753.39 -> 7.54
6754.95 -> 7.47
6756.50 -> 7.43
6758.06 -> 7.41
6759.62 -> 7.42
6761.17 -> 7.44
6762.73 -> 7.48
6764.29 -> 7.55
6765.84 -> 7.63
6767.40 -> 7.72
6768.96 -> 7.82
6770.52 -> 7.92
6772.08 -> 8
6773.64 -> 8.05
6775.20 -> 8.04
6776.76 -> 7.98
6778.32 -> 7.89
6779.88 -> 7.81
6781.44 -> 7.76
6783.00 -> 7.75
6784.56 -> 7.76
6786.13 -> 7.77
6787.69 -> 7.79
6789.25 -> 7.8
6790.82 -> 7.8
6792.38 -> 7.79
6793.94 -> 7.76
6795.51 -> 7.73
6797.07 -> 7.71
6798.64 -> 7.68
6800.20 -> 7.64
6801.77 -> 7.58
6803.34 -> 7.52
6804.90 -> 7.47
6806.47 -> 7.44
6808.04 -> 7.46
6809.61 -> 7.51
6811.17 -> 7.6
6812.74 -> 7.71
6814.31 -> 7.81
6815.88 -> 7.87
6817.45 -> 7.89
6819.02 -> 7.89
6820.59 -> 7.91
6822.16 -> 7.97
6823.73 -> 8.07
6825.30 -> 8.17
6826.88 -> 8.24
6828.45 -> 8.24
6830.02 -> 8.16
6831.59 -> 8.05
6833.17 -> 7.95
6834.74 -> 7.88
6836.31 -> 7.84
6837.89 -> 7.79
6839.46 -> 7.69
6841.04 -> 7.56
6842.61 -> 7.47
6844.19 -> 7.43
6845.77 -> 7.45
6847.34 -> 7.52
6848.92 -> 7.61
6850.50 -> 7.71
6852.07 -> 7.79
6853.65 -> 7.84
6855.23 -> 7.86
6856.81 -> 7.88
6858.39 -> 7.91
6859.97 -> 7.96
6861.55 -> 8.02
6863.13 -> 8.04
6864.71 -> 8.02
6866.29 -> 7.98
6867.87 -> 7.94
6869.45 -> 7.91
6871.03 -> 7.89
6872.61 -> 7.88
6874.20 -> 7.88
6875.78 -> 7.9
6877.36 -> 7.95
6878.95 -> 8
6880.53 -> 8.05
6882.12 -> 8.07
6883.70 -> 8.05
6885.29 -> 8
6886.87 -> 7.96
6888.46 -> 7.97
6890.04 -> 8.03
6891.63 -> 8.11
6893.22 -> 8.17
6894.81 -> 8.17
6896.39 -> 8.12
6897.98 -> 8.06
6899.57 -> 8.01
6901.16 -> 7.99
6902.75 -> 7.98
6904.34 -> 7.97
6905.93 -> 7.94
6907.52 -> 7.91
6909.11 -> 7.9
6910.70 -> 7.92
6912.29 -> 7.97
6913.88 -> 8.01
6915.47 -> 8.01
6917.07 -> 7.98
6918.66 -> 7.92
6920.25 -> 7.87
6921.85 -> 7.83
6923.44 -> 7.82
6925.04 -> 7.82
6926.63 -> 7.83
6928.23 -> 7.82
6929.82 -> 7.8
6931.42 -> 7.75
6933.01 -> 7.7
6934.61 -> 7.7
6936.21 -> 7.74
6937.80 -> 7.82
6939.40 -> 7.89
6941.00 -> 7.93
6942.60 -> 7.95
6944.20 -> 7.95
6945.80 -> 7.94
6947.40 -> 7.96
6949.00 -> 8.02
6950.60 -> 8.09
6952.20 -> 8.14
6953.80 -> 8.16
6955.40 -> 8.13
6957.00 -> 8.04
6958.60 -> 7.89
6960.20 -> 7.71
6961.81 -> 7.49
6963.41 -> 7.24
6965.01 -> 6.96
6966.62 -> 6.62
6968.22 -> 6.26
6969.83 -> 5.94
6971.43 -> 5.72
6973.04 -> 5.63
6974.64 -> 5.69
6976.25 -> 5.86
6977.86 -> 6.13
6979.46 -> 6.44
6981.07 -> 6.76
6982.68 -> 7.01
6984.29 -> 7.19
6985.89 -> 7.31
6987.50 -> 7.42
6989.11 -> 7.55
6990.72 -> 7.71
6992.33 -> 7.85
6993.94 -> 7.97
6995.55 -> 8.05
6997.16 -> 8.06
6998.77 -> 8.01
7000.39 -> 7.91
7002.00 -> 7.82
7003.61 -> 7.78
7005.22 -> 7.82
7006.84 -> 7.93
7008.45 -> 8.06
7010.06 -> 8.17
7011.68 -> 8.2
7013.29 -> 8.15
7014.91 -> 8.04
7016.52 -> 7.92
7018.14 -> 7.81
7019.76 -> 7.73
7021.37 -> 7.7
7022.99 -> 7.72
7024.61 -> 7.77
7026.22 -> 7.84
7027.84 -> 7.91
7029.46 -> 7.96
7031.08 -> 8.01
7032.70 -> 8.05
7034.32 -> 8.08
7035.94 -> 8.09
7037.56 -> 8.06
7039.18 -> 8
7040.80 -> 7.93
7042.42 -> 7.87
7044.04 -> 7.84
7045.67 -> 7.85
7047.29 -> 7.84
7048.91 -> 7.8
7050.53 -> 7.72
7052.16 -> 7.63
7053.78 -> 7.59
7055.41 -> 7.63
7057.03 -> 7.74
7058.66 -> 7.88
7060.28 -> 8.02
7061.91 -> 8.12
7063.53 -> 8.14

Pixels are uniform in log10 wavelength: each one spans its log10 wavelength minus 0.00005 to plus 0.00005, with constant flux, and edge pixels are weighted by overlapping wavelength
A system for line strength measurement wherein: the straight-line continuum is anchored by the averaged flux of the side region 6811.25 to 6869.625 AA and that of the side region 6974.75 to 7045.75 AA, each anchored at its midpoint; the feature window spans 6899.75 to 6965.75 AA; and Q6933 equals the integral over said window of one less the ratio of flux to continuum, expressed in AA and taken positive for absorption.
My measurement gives -0.8 AA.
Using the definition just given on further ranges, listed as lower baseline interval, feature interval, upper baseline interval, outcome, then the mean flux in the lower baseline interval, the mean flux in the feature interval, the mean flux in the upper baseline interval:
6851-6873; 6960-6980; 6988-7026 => 3.8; 7.92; 6.4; 7.9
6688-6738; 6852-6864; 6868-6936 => -0.1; 7.69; 7.92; 7.94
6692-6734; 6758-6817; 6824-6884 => 0.6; 7.7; 7.71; 7.88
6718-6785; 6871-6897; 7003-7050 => -0.5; 7.8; 8.01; 7.93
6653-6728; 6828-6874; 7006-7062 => -0.5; 7.61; 7.83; 7.9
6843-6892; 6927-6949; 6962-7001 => -1.6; 7.89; 7.85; 6.97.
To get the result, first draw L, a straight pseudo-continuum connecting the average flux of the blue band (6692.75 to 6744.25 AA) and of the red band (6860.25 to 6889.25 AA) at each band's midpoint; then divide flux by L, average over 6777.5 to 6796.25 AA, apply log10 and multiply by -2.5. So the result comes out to 0.010 mag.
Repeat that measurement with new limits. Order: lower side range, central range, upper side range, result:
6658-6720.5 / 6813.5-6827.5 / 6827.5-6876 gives -0.02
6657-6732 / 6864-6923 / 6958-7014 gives -0.09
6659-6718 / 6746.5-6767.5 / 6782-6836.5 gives 0.02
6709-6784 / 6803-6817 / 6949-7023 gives 0.01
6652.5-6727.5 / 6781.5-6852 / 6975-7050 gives -0.02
